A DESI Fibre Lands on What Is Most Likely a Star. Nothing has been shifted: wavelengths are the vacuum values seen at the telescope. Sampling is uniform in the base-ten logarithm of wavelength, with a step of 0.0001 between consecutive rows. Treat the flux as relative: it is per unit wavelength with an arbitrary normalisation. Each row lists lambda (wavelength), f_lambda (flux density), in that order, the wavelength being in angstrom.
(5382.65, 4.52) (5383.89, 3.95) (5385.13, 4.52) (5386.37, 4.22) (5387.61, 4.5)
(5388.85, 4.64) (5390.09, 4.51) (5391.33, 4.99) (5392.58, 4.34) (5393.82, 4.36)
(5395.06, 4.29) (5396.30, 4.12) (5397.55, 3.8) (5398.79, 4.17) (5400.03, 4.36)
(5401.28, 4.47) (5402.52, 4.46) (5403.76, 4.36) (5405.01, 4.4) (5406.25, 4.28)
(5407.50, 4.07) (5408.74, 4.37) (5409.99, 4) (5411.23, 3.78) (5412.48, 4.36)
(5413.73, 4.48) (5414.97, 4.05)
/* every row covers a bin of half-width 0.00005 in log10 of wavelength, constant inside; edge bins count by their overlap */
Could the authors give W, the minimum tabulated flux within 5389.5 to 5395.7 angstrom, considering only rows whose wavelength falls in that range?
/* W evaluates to 4.29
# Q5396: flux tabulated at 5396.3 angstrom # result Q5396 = 4.12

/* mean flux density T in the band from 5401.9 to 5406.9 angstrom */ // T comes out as 4.37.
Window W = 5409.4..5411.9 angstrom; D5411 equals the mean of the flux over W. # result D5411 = 3.9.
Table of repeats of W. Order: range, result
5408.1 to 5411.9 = 3.78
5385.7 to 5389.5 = 4.22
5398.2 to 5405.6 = 4.17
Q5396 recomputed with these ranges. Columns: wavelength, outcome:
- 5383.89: 3.95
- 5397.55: 3.8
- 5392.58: 4.34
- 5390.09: 4.51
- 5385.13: 4.52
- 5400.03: 4.36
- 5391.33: 4.99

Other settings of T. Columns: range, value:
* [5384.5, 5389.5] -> 4.47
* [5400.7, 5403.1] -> 4.47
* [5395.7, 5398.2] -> 3.95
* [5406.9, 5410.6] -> 4.15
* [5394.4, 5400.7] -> 4.15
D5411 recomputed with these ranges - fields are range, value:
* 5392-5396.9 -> 4.28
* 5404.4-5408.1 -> 4.25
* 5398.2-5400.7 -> 4.26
